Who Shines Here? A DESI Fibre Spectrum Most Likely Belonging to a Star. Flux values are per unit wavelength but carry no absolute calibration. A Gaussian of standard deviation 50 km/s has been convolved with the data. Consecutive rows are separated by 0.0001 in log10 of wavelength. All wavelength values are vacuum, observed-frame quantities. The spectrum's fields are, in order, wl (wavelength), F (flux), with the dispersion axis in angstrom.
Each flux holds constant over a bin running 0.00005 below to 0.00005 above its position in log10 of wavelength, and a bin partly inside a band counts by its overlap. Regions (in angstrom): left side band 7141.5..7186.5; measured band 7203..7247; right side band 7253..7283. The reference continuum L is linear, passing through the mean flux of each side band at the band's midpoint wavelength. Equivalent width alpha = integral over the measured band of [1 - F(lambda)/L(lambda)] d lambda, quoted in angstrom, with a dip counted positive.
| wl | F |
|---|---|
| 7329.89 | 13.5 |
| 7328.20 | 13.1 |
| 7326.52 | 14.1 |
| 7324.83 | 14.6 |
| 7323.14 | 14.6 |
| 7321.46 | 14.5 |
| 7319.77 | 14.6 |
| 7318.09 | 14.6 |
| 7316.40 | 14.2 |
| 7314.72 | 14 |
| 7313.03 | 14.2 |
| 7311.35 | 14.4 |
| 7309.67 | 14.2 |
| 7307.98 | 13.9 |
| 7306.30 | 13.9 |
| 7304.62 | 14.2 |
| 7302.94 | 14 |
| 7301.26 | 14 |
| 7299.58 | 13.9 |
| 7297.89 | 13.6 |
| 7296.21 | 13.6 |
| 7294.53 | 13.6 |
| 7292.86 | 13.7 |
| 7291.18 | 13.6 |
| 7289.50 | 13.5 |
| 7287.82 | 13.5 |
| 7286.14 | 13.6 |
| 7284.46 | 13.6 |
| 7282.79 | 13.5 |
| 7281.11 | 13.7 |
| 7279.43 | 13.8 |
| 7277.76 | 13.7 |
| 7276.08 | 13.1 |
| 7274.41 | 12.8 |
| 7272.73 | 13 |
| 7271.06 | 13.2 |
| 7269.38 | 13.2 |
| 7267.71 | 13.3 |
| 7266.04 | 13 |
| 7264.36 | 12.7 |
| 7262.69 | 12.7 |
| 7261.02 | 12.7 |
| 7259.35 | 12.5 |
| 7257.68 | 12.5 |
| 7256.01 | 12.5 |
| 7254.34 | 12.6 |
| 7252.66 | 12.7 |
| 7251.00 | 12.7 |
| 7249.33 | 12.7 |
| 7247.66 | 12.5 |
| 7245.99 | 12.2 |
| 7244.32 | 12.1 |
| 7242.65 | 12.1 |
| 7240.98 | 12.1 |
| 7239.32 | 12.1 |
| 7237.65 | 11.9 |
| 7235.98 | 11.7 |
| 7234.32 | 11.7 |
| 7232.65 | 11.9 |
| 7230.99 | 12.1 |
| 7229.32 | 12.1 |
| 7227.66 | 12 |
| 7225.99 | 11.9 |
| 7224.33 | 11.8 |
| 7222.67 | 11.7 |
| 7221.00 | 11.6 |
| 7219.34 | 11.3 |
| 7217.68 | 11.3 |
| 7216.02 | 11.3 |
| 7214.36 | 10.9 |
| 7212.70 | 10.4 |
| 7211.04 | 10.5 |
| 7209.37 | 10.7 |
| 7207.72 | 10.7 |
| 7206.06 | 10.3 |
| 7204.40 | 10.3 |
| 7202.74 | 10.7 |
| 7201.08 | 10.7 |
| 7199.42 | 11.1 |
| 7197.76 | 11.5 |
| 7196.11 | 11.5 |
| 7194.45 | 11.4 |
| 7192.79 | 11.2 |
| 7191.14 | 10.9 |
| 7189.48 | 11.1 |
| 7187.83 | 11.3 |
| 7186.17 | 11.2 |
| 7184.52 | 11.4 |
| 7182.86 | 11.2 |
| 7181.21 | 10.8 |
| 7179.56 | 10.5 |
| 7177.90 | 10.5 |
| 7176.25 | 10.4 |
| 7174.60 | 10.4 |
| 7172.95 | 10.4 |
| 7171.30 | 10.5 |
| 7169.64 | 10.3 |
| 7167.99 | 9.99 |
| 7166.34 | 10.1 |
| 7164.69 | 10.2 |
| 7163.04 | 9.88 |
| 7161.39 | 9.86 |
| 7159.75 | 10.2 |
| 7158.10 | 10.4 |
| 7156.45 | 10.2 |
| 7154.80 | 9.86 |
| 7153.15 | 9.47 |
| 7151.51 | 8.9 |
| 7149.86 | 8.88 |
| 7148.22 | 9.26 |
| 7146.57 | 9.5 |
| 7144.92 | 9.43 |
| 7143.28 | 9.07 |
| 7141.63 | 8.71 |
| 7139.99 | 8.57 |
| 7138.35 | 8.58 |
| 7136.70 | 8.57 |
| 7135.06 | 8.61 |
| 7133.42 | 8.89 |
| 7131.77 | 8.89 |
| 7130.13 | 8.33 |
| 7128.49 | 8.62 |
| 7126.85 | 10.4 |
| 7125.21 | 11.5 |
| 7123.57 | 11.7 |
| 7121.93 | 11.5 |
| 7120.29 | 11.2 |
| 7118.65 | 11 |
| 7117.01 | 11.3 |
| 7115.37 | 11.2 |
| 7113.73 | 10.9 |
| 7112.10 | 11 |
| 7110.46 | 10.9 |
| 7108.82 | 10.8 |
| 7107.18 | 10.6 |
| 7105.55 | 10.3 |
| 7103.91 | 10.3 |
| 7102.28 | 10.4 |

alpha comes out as 1.2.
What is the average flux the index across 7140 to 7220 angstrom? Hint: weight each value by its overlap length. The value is 10.4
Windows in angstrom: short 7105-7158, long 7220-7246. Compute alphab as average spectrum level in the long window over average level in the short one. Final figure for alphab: 1.20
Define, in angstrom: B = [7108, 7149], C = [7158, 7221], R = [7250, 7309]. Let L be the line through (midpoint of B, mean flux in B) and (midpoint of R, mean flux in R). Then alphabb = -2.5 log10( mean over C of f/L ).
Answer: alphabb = 0.06 mag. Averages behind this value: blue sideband 9.93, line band 10.7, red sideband 13.3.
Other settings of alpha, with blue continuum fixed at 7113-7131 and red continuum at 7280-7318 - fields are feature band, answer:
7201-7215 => 1.9 angstrom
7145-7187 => 4.8 angstrom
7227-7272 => 1.9 angstrom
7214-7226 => 0.9 angstrom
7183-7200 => 1.0 angstrom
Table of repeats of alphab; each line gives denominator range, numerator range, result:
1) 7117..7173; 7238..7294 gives 1.33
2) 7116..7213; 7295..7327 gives 1.38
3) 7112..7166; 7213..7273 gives 1.24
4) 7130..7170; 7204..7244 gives 1.22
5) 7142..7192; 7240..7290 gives 1.27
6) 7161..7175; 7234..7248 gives 1.18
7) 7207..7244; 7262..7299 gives 1.16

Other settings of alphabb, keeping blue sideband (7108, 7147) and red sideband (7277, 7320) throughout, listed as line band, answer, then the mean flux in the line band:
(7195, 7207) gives 0.07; 10.9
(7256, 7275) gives 0.02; 12.9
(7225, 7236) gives 0.04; 11.9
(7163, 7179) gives 0.07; 10.3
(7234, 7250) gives 0.04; 12.1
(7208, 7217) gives 0.11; 10.8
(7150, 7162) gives 0.09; 9.79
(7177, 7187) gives 0.03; 10.9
